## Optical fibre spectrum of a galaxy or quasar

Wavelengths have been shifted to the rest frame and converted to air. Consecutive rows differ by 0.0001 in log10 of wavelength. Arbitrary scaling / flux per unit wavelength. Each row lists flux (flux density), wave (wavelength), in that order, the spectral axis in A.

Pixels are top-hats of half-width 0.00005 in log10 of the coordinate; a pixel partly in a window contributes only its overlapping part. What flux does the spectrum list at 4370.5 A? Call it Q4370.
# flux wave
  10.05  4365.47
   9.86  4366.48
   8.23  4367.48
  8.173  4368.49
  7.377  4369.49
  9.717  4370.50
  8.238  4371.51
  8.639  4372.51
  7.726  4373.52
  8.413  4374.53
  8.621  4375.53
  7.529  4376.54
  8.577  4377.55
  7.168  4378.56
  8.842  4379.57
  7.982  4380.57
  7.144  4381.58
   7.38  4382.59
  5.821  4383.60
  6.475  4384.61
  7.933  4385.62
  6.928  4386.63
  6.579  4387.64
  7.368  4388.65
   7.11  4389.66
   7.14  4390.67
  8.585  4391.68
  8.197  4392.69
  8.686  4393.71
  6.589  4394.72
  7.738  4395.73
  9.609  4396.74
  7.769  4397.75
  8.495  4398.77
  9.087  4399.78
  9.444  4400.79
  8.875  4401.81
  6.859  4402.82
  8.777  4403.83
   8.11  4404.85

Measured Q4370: 9.717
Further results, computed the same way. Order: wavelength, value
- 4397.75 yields 7.769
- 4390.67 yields 7.14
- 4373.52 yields 7.726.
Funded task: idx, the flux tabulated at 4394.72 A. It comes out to 6.589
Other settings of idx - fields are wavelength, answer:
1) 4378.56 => 7.168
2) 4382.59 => 7.38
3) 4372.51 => 8.639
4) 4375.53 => 8.621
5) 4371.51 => 8.238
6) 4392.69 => 8.197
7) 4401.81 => 8.875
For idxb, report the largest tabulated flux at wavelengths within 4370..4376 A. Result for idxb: 9.717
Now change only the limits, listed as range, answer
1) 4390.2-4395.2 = 8.686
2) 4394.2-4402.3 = 9.609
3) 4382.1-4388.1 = 7.933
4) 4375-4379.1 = 8.621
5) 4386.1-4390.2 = 7.368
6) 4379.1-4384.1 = 8.842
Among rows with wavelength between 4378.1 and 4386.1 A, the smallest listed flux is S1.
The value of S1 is 5.821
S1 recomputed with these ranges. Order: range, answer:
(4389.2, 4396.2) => 6.589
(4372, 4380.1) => 7.168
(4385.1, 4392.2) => 6.579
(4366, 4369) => 8.173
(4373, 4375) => 7.726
